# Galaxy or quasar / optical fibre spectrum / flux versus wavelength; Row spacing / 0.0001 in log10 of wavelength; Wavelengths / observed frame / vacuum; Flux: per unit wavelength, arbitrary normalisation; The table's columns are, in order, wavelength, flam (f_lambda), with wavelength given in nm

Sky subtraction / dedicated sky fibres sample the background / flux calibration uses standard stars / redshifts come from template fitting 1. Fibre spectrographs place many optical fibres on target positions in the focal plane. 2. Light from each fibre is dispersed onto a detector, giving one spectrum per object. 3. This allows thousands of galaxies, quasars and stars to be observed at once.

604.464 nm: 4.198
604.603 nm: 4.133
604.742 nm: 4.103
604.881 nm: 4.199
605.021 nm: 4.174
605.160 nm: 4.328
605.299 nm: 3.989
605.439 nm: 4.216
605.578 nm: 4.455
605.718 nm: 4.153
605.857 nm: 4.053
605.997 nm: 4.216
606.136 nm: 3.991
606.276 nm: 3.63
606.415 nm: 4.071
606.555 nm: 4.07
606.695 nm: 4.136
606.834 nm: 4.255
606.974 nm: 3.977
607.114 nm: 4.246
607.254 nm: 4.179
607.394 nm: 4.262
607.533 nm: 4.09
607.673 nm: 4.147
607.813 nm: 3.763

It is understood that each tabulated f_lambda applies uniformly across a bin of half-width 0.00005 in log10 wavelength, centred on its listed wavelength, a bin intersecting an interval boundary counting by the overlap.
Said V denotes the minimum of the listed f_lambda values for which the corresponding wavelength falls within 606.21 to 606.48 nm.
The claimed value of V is 3.63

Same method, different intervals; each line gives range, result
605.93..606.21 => 3.991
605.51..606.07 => 4.053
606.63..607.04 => 3.977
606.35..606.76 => 4.07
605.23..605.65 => 3.989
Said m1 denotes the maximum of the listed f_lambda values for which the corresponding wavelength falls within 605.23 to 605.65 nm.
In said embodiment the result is 4.455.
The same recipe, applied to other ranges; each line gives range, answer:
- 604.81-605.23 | 4.328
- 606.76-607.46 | 4.262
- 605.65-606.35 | 4.216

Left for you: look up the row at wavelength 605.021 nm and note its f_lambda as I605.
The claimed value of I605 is 4.174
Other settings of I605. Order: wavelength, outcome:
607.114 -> 4.246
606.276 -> 3.63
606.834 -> 4.255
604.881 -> 4.199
